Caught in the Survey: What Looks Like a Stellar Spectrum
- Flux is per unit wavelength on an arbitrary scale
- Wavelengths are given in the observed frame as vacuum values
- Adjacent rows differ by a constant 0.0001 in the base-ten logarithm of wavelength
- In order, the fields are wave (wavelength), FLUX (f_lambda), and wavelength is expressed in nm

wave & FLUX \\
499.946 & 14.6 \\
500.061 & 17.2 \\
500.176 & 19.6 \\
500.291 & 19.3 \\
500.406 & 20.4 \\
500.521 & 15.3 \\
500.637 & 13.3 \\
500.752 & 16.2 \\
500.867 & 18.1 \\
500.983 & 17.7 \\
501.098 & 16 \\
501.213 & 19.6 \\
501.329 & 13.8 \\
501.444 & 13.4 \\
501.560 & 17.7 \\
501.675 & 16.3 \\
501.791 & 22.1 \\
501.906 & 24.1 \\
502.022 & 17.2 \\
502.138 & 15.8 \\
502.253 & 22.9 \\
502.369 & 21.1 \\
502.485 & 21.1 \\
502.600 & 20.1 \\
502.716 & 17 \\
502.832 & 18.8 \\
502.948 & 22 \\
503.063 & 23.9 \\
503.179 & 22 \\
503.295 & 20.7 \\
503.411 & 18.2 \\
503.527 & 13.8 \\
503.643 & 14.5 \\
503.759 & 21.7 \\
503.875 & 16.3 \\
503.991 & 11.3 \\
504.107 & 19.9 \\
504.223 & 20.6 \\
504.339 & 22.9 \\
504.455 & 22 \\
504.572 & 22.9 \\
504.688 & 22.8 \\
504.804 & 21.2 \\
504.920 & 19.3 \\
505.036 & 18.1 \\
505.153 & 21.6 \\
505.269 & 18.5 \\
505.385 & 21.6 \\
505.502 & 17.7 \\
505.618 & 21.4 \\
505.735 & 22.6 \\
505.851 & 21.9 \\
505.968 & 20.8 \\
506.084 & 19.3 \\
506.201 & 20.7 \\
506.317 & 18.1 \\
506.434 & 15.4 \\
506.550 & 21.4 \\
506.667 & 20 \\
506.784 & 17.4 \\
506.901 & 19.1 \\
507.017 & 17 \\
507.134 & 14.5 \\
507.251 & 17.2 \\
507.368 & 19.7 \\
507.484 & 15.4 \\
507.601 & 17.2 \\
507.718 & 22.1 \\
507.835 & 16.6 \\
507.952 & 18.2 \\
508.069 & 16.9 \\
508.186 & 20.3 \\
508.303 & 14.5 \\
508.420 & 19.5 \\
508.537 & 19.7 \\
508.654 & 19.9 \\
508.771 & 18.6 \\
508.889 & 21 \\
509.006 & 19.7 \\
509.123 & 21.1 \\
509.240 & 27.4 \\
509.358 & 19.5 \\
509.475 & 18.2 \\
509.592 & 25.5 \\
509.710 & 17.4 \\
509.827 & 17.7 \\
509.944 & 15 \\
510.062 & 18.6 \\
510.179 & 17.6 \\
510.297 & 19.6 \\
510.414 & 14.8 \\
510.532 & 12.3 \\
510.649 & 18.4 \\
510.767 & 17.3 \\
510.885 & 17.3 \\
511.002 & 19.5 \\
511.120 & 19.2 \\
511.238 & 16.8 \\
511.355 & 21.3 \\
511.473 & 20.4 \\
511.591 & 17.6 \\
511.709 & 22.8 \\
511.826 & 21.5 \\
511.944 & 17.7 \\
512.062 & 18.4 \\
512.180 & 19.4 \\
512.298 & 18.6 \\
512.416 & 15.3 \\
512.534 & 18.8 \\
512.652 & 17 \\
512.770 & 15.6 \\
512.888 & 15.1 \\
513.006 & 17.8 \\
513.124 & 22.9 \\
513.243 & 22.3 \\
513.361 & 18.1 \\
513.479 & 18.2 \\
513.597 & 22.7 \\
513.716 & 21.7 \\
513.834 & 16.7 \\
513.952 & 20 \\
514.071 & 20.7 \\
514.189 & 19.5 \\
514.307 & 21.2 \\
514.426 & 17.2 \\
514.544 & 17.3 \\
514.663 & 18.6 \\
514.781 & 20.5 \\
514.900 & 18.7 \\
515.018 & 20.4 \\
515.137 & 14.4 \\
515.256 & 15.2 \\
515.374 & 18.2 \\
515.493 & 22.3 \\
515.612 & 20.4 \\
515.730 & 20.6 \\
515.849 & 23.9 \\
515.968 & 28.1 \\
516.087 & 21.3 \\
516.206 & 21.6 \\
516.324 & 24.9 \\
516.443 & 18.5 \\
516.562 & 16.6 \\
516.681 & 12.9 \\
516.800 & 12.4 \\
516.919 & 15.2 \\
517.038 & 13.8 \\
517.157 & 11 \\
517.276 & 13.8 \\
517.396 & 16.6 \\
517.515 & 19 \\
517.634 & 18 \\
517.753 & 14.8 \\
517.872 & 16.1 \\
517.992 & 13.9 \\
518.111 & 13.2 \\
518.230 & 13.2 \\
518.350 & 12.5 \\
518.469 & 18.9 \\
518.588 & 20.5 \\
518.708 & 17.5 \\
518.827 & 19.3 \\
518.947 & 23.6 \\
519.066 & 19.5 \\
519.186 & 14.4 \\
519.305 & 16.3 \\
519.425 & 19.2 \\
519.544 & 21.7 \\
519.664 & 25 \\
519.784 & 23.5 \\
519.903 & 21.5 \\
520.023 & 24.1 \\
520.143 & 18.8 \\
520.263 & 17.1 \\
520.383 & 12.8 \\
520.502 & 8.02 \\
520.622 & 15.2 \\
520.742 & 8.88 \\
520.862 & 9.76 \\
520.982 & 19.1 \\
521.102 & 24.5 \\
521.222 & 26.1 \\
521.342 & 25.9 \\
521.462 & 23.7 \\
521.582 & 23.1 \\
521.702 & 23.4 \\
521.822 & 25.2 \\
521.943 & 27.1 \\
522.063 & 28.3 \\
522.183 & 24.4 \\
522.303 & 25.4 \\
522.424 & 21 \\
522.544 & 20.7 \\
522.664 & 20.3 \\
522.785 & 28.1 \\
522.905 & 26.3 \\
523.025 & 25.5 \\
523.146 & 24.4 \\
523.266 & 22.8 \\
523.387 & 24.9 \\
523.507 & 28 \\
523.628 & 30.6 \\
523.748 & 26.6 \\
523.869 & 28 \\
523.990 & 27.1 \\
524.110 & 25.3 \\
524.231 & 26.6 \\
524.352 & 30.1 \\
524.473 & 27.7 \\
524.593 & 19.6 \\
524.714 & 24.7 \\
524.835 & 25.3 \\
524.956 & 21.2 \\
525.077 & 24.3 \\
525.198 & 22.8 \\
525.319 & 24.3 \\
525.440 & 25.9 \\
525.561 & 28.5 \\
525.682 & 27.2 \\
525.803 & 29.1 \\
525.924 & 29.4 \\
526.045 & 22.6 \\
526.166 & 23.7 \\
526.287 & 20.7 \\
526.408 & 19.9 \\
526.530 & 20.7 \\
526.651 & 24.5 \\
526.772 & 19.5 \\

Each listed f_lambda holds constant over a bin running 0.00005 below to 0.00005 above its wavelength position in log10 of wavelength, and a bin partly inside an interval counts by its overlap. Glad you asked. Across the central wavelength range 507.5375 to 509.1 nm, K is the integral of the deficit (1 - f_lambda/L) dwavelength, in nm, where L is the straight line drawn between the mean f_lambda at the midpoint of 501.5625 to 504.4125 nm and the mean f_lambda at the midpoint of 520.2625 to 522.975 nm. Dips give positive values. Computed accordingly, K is 0.08 nm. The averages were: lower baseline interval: 19.3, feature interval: 18.8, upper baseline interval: 21.2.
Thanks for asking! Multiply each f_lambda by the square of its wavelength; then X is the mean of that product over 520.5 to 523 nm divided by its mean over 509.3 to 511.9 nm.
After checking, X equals 1.2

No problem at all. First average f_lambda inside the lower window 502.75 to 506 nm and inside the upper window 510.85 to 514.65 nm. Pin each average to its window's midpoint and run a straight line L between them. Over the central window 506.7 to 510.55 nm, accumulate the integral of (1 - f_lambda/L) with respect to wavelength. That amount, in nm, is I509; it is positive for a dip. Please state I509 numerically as 0.18 nm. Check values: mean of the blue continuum 19.9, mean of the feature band 18.5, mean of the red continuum 19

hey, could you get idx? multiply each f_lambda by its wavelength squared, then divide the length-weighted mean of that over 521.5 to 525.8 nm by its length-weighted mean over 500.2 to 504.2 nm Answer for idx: 1.50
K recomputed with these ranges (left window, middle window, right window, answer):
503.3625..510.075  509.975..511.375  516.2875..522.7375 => 0.11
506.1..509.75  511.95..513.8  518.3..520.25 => 0.06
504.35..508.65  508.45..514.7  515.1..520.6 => -0.11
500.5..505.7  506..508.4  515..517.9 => 0.07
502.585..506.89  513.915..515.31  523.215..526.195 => 0.25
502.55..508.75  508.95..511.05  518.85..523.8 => 0.12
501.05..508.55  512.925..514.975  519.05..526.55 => 0.14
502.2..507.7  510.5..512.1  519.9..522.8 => 0.10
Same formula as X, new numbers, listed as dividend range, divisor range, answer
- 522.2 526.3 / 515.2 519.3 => 1.47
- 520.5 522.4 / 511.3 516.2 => 1.14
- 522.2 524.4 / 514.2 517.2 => 1.41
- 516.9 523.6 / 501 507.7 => 1.10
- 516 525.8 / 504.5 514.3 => 1.16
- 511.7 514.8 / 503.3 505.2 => 1.03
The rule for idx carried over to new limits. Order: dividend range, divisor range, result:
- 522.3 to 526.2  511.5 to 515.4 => 1.41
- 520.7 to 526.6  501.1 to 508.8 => 1.37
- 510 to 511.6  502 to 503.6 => 0.94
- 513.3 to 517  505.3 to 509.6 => 1.03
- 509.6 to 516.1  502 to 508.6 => 1.02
